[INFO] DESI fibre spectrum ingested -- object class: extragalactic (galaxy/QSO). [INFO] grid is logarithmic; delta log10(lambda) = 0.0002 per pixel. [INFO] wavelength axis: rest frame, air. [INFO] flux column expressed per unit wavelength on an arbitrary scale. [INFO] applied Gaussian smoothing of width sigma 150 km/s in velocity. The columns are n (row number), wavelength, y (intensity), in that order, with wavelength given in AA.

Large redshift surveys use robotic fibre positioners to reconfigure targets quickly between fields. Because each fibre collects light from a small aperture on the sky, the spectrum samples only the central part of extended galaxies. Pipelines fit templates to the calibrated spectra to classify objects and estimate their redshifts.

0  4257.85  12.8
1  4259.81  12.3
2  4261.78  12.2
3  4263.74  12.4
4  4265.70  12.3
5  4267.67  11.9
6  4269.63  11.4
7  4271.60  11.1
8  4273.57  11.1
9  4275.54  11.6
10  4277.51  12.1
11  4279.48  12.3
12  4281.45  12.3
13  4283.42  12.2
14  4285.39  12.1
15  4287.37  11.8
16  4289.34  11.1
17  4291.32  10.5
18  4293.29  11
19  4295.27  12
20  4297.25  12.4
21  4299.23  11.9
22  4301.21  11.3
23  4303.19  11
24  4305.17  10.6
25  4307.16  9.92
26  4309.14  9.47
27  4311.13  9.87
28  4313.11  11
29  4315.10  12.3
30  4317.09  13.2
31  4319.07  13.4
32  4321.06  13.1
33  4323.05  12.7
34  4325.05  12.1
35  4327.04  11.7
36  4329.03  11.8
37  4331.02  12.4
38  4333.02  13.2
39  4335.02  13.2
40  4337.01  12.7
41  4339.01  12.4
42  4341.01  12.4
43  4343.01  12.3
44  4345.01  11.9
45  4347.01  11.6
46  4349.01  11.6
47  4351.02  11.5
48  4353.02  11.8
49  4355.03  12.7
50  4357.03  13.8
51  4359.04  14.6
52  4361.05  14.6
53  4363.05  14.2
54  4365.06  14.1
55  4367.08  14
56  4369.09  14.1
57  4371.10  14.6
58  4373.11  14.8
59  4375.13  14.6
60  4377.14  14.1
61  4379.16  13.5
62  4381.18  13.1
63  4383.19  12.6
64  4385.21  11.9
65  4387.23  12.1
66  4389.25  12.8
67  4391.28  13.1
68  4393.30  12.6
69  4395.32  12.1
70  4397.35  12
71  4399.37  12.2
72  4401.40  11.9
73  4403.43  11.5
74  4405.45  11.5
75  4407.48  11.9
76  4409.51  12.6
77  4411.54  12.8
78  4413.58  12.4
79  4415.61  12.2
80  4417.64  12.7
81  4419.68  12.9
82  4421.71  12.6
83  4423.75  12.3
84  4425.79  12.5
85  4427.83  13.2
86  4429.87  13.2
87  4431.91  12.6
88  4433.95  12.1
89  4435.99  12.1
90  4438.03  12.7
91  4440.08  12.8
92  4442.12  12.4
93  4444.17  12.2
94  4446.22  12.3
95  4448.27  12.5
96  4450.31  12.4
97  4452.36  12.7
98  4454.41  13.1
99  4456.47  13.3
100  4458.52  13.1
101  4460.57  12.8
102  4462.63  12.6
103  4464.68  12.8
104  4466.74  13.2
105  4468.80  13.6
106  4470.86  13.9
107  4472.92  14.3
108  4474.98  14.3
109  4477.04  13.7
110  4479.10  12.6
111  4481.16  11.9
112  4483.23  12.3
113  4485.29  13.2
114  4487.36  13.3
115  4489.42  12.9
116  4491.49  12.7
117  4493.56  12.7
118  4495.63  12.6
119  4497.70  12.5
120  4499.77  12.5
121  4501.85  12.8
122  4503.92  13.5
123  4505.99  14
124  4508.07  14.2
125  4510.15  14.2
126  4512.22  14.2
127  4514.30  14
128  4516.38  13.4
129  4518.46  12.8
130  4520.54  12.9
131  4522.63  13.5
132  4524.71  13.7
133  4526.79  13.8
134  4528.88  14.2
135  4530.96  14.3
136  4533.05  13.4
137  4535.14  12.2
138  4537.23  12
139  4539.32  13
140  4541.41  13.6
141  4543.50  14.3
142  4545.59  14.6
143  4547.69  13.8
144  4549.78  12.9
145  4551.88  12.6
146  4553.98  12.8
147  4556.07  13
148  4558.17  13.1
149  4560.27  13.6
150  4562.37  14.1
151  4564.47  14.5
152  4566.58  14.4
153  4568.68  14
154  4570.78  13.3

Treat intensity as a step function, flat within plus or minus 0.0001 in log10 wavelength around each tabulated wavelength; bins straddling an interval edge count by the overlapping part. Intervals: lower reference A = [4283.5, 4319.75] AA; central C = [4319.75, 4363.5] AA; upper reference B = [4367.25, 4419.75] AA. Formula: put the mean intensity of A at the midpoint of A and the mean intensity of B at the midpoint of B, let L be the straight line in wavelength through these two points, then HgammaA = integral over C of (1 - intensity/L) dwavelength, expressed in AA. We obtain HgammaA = -2.3 AA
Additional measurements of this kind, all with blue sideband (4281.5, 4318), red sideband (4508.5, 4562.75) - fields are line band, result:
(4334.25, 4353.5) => -0.7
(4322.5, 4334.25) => -0.7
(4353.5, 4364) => -1.8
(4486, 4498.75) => 0.3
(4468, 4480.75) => -0.7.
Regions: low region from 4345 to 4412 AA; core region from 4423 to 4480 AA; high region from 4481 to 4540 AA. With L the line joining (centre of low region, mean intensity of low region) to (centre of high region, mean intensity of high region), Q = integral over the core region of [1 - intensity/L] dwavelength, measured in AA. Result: 0.8 AA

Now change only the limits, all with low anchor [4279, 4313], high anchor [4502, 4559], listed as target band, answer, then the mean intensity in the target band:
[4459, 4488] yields -0.5 AA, 13.2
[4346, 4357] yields -0.2 AA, 12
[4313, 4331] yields -1.5 AA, 12.4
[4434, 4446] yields 0.2 AA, 12.4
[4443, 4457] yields 0.1 AA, 12.6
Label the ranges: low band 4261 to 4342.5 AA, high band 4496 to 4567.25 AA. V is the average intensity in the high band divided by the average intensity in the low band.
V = 1.1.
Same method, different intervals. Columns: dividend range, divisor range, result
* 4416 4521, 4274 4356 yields 1.09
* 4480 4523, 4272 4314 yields 1.16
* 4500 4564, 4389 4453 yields 1.08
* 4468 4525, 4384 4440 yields 1.07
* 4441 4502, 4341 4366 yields 1.00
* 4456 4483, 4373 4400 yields 1.02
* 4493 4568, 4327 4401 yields 1.04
